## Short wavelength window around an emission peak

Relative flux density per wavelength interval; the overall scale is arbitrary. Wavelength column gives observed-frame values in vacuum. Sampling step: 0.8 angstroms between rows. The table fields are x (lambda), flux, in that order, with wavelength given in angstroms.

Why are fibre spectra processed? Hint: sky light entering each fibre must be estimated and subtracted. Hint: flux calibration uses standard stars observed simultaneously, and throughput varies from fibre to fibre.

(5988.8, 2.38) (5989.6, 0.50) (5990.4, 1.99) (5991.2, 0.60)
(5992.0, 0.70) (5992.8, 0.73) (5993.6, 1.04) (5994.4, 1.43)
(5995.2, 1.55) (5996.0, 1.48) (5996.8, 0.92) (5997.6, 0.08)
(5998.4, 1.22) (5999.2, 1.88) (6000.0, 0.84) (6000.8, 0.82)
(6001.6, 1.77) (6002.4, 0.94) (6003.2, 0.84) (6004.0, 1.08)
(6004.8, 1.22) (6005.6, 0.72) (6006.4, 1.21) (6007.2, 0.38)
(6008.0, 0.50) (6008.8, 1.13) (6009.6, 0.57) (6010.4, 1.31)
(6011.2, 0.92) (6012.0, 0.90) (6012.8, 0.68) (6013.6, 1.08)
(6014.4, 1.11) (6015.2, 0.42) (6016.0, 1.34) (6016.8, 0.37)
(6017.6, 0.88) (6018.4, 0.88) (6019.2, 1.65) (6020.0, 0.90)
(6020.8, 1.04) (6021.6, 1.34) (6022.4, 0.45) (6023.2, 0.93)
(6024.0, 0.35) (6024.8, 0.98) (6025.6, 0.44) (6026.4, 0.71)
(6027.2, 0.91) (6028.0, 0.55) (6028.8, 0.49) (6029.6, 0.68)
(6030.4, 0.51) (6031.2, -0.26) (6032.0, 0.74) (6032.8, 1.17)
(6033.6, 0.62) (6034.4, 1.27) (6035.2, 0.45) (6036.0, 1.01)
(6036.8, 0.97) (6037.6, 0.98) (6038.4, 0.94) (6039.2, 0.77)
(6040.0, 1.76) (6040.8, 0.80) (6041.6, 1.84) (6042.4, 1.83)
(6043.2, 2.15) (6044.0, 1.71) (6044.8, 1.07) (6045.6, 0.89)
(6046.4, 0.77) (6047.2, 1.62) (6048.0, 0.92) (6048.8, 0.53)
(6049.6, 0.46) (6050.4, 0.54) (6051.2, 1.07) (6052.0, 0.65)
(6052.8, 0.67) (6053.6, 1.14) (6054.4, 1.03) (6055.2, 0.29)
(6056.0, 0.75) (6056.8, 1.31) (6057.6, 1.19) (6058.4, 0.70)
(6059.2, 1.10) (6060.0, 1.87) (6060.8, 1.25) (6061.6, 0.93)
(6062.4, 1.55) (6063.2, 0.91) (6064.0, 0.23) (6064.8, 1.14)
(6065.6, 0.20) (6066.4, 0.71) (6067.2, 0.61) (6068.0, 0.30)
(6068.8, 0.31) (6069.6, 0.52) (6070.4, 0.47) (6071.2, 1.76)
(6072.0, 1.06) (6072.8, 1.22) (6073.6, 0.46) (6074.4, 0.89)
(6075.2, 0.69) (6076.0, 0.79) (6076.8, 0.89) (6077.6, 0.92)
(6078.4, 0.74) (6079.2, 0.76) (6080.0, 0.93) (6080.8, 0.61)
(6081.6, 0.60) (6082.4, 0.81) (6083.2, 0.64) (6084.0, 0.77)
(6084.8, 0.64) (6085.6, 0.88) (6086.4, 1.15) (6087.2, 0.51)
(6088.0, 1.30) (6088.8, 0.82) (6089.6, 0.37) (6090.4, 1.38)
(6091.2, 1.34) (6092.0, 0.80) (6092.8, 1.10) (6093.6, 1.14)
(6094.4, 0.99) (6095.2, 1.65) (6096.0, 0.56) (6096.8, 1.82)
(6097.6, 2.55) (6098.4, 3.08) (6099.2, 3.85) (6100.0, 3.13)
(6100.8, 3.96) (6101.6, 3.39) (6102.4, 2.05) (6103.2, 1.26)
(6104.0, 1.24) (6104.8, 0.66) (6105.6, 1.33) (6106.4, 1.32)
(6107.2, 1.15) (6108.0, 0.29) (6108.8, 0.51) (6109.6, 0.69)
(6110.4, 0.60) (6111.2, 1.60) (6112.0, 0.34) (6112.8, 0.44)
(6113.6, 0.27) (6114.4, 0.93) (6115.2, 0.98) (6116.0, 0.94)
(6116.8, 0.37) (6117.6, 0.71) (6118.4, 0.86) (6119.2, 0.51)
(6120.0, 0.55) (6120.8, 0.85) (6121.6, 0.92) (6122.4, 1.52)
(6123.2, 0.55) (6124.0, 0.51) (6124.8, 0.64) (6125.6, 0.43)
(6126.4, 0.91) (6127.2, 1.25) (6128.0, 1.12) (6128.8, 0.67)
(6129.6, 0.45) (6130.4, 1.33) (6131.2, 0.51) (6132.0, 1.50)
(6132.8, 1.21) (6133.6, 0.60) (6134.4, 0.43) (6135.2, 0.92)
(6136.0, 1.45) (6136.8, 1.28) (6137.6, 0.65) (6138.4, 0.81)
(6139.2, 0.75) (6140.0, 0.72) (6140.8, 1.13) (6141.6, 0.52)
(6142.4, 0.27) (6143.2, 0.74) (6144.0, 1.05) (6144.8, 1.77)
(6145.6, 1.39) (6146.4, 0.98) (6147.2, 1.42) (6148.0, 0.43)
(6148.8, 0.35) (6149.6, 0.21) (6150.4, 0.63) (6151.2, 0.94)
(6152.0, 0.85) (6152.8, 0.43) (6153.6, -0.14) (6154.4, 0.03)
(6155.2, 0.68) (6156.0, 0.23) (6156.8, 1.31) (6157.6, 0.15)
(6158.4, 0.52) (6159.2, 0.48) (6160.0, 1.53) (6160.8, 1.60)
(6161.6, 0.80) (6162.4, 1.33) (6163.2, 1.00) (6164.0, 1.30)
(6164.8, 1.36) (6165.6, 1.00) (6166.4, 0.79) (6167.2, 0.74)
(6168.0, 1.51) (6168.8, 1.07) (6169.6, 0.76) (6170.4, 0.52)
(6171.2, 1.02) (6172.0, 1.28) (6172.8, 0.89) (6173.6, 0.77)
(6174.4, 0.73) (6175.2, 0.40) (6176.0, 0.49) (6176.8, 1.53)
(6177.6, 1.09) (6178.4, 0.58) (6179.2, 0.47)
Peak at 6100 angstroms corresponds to [O III]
